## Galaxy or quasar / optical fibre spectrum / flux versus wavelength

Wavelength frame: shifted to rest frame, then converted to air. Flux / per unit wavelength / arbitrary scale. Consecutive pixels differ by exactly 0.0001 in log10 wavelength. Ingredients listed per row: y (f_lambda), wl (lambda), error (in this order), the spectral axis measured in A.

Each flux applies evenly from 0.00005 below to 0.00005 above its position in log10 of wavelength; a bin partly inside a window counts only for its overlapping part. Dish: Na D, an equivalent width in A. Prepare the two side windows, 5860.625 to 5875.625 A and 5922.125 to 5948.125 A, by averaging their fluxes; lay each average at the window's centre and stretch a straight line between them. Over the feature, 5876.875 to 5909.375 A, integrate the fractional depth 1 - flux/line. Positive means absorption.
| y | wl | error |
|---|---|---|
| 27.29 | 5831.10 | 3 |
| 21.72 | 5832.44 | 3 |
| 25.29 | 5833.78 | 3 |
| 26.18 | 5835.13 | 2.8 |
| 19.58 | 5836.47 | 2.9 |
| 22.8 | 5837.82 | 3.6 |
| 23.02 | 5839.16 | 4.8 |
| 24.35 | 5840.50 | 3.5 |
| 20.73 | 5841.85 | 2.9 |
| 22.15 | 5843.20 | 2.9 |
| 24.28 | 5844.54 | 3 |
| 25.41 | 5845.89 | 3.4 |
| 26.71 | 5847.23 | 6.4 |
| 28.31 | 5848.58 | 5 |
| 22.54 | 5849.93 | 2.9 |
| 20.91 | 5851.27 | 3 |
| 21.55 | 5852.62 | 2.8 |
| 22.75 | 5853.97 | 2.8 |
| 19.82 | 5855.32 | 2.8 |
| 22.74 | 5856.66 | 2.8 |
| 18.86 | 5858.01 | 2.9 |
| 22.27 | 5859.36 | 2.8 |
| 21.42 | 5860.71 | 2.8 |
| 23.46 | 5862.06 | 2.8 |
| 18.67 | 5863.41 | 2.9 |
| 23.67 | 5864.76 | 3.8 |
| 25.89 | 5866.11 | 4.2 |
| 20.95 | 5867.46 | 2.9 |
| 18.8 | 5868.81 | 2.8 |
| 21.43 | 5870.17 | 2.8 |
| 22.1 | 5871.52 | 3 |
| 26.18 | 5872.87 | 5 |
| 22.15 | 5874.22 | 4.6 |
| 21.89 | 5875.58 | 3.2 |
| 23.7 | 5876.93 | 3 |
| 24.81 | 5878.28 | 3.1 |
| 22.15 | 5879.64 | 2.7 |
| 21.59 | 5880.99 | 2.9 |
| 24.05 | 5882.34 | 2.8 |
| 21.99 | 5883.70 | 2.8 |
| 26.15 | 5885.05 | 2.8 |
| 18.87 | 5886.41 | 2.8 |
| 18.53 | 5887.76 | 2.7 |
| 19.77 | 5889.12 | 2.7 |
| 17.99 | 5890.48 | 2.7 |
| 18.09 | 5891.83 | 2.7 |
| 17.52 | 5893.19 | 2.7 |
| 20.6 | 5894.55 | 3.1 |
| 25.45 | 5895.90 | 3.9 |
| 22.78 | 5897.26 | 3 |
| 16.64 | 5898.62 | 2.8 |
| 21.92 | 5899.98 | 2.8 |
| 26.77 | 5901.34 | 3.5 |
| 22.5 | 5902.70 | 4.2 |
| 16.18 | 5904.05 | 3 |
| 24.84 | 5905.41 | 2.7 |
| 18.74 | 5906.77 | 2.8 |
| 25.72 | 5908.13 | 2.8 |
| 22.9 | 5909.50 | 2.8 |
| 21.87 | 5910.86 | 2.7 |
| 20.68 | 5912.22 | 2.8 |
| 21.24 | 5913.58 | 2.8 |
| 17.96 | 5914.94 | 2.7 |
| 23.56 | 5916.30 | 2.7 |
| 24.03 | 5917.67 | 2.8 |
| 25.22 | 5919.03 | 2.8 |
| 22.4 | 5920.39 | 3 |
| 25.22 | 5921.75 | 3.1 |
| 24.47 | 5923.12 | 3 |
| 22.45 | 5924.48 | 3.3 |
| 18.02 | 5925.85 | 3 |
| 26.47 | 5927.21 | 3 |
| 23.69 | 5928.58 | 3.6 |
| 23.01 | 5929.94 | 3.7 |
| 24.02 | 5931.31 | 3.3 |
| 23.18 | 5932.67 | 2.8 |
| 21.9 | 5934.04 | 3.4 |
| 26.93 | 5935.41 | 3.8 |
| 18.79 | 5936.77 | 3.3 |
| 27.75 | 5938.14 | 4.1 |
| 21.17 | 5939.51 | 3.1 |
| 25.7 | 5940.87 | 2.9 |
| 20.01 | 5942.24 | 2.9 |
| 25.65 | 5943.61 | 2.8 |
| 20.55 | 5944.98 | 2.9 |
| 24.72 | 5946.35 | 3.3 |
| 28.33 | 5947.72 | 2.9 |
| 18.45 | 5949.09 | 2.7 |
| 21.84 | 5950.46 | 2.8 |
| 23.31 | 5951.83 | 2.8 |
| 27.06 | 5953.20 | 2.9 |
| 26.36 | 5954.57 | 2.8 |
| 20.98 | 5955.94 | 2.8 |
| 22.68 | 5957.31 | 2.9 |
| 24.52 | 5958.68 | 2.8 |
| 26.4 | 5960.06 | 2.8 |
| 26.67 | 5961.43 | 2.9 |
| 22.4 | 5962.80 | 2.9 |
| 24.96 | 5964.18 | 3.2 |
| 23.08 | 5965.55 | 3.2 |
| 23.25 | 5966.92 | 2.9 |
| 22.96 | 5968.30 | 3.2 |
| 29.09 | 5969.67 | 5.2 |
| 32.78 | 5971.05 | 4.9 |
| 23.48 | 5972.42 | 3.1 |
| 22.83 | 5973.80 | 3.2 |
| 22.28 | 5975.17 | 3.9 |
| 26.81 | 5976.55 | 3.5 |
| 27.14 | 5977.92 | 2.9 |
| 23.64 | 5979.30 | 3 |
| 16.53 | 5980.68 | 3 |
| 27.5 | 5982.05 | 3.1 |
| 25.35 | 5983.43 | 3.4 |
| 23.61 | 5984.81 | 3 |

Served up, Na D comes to 1.7 A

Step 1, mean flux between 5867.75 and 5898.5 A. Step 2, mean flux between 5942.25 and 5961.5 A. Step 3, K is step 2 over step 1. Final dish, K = 1.1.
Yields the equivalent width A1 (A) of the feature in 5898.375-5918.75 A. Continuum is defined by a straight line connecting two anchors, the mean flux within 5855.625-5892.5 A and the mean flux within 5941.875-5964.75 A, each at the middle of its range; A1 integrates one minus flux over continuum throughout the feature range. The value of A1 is 0.7 A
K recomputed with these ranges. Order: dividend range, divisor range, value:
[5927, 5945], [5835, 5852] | 1.00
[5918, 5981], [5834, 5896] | 1.08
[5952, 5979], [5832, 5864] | 1.10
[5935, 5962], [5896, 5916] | 1.10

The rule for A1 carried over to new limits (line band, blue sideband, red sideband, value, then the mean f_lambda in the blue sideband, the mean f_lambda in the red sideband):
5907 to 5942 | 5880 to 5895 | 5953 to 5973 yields -0.5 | 20.5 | 25.1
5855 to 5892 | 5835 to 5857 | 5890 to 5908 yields 0.4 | 23.1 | 21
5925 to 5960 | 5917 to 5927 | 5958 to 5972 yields 1.3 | 23.3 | 25.6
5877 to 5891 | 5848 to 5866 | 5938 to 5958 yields 0.5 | 22.2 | 23.5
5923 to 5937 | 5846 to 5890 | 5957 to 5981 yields 0.4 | 22.4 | 24.7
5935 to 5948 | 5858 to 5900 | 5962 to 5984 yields -0.1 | 21.6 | 24.6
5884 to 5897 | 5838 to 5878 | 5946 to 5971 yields 1.6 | 22.7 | 24.5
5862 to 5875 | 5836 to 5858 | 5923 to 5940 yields 0.4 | 22.9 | 23.2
